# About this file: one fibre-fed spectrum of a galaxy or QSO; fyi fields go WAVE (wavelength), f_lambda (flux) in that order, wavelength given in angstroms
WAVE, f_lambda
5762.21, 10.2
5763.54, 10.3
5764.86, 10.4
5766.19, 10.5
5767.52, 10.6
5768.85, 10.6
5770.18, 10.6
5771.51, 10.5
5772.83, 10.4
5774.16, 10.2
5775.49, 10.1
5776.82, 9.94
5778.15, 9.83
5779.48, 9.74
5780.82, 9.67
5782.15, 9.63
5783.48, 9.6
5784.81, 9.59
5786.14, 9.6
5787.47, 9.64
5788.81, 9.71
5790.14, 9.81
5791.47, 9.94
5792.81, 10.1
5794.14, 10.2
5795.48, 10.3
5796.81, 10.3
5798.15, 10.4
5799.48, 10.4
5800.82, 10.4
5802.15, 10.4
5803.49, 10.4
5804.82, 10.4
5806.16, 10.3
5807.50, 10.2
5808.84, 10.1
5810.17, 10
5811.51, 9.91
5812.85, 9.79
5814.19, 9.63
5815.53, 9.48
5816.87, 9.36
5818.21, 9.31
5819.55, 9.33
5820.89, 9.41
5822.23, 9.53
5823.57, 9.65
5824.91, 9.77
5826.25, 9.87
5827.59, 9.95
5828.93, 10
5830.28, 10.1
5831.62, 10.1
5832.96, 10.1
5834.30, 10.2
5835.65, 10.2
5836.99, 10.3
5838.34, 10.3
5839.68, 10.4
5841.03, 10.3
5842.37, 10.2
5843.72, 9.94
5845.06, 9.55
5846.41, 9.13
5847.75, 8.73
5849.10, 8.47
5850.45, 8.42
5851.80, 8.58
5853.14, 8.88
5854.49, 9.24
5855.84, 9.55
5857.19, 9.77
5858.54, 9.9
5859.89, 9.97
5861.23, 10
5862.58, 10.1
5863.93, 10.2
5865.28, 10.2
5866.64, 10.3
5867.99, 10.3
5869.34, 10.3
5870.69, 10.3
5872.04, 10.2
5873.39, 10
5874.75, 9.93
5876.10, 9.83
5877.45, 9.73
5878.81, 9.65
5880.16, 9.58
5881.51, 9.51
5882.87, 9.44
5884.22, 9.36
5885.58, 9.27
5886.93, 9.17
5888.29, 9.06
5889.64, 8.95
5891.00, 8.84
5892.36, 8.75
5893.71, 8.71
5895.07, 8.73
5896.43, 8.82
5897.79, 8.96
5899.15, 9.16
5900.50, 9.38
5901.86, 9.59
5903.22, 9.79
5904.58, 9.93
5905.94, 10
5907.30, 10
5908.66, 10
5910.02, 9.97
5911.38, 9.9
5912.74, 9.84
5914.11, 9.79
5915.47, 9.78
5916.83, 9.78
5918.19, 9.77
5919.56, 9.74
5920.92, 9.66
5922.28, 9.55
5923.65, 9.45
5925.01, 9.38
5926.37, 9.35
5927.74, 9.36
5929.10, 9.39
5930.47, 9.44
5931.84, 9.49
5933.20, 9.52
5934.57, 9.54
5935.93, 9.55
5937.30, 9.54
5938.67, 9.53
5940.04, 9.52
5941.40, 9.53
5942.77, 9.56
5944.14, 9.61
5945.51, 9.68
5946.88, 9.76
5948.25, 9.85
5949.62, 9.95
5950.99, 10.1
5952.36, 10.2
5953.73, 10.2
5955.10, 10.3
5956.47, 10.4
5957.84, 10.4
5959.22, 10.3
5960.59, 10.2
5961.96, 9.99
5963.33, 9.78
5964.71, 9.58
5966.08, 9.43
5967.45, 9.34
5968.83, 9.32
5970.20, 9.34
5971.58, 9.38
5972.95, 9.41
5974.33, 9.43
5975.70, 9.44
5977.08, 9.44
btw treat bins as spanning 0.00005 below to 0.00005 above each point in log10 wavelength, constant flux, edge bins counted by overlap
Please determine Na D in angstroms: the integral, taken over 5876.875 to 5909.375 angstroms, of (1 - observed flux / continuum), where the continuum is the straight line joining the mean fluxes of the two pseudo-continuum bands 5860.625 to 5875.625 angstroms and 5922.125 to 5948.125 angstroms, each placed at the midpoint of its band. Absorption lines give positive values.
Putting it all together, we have 1.9 angstroms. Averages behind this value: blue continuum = 10.2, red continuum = 9.52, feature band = 9.35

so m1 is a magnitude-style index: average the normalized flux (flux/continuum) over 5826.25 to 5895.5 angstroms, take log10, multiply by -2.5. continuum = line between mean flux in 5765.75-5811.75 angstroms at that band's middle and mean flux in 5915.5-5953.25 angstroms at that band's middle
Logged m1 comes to 0.02 mag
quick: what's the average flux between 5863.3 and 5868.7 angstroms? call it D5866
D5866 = 10.2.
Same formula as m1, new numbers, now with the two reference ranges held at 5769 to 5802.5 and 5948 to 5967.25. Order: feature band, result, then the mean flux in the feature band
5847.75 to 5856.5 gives 0.138 mag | 8.84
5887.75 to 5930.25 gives 0.064 mag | 9.47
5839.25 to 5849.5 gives 0.049 mag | 9.6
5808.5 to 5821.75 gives 0.047 mag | 9.62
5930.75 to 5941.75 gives 0.057 mag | 9.53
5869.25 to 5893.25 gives 0.057 mag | 9.52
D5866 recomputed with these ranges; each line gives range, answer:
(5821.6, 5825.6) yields 9.66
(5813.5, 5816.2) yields 9.55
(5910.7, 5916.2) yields 9.82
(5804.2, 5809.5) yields 10.2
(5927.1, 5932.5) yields 9.41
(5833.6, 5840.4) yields 10.3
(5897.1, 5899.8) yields 9.04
